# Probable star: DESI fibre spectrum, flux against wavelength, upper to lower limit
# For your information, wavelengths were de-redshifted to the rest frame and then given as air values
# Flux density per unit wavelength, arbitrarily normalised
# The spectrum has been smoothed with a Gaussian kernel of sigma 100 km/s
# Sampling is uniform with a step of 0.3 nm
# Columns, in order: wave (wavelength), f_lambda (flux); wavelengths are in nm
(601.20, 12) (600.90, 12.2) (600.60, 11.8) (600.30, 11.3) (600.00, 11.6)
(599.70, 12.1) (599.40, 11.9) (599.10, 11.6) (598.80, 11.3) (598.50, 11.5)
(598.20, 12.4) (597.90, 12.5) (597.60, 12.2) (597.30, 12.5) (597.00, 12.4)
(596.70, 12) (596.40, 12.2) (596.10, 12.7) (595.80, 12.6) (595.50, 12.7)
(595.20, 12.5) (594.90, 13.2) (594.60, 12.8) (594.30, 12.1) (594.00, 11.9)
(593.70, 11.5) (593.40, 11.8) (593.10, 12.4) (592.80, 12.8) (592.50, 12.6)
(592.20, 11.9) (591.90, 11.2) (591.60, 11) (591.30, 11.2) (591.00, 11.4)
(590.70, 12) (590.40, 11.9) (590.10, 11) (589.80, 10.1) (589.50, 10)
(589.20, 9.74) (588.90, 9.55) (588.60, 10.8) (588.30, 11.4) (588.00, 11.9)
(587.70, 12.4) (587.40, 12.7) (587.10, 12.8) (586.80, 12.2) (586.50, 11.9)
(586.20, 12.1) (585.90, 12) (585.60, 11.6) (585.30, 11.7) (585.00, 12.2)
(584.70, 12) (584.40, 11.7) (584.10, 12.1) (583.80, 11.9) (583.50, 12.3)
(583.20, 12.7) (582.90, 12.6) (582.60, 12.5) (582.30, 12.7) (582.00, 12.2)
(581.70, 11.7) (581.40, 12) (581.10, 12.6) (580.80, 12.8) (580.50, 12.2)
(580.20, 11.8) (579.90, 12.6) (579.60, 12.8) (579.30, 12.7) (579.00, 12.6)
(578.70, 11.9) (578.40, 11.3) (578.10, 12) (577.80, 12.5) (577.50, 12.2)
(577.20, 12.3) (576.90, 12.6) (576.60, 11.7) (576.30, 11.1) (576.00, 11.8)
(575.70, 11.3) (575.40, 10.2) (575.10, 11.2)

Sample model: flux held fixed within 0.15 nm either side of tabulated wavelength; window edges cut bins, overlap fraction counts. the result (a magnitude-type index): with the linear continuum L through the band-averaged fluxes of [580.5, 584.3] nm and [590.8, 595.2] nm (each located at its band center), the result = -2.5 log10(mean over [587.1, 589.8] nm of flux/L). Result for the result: 0.10 mag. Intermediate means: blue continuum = 12.3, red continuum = 12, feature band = 11.1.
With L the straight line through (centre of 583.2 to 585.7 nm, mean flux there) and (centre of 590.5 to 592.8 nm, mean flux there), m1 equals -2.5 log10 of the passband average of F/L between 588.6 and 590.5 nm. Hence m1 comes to 0.14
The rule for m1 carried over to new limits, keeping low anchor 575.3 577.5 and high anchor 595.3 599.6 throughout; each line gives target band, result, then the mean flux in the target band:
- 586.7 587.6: -0.058 mag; 12.6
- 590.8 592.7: 0.041 mag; 11.6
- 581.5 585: -0.036 mag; 12.2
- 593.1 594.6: 0.010 mag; 12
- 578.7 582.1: -0.054 mag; 12.3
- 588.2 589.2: 0.150 mag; 10.4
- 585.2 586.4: 0.002 mag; 11.9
